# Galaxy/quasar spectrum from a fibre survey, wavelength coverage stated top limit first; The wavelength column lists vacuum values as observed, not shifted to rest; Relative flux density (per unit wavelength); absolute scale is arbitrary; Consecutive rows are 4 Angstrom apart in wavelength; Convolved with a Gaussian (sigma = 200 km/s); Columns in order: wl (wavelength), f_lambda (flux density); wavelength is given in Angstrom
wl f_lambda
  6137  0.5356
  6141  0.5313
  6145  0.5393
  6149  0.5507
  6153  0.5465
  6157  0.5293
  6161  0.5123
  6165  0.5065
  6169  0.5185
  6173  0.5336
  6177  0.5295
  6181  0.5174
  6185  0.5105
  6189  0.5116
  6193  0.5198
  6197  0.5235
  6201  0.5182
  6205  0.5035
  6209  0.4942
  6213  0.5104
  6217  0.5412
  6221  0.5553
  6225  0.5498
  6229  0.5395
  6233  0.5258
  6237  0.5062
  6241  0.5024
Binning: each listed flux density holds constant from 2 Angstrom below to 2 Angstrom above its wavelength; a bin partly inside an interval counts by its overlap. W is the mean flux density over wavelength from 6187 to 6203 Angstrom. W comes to 0.518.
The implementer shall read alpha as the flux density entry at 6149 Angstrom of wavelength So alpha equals 0.5507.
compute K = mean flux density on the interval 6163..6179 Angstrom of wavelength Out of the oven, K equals 0.522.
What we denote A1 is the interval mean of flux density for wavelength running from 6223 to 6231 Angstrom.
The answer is 0.545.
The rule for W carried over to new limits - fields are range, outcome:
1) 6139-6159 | 0.539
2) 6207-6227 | 0.53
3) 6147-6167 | 0.529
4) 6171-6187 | 0.523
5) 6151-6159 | 0.538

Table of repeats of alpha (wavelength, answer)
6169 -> 0.5185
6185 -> 0.5105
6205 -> 0.5035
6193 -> 0.5198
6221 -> 0.5553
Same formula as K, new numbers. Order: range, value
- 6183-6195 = 0.514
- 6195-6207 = 0.515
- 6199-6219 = 0.513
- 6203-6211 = 0.499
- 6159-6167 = 0.509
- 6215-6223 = 0.548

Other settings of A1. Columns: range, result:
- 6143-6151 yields 0.545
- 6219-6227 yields 0.553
